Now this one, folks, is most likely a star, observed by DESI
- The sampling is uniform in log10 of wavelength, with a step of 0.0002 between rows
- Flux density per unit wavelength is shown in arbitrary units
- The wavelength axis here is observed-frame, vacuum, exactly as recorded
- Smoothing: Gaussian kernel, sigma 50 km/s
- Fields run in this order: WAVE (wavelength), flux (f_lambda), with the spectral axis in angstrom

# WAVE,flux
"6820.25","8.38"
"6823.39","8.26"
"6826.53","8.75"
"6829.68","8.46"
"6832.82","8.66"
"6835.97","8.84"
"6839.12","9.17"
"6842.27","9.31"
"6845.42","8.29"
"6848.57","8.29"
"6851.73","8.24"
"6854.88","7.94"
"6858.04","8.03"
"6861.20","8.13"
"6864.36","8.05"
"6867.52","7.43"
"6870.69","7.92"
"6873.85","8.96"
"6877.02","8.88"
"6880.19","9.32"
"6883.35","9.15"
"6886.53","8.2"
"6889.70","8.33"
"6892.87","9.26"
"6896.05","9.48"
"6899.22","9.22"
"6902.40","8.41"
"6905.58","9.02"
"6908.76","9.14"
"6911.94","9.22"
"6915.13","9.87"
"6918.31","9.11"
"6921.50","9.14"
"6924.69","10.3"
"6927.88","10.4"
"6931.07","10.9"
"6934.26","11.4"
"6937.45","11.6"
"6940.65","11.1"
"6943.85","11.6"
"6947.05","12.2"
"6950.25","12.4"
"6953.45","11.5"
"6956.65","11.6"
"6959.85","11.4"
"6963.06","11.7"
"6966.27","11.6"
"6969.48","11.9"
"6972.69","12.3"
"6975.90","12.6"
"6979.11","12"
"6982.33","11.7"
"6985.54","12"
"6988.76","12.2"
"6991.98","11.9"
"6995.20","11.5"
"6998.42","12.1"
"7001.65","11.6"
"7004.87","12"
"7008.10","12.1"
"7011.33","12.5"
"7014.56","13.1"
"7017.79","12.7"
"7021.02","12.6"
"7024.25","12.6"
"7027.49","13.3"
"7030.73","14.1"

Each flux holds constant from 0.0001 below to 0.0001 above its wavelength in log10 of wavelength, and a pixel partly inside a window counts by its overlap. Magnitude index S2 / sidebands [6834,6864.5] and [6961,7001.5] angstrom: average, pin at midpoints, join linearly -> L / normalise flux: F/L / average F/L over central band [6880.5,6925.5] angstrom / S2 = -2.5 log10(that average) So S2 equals 0.09 mag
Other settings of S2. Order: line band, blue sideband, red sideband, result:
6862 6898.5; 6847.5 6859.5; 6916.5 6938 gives 0.04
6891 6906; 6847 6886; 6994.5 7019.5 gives 0.02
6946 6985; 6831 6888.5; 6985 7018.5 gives -0.07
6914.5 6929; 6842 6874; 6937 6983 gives 0.08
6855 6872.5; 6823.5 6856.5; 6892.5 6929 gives 0.12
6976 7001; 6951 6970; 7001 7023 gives 0.01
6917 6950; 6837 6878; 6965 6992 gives -0.02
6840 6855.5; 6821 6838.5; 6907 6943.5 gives 0.05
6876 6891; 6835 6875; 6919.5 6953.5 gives 0.06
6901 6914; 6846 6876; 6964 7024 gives 0.06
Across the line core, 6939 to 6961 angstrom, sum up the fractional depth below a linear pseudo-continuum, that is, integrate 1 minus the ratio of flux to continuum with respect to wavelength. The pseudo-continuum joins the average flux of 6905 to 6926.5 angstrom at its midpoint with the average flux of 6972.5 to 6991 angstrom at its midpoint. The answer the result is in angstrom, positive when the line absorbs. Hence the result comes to -1.8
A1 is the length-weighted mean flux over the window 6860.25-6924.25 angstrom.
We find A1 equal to 8.85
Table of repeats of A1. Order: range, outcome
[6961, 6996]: 11.9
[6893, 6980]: 10.8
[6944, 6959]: 11.9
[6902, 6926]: 9.31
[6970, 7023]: 12.2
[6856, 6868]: 7.95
